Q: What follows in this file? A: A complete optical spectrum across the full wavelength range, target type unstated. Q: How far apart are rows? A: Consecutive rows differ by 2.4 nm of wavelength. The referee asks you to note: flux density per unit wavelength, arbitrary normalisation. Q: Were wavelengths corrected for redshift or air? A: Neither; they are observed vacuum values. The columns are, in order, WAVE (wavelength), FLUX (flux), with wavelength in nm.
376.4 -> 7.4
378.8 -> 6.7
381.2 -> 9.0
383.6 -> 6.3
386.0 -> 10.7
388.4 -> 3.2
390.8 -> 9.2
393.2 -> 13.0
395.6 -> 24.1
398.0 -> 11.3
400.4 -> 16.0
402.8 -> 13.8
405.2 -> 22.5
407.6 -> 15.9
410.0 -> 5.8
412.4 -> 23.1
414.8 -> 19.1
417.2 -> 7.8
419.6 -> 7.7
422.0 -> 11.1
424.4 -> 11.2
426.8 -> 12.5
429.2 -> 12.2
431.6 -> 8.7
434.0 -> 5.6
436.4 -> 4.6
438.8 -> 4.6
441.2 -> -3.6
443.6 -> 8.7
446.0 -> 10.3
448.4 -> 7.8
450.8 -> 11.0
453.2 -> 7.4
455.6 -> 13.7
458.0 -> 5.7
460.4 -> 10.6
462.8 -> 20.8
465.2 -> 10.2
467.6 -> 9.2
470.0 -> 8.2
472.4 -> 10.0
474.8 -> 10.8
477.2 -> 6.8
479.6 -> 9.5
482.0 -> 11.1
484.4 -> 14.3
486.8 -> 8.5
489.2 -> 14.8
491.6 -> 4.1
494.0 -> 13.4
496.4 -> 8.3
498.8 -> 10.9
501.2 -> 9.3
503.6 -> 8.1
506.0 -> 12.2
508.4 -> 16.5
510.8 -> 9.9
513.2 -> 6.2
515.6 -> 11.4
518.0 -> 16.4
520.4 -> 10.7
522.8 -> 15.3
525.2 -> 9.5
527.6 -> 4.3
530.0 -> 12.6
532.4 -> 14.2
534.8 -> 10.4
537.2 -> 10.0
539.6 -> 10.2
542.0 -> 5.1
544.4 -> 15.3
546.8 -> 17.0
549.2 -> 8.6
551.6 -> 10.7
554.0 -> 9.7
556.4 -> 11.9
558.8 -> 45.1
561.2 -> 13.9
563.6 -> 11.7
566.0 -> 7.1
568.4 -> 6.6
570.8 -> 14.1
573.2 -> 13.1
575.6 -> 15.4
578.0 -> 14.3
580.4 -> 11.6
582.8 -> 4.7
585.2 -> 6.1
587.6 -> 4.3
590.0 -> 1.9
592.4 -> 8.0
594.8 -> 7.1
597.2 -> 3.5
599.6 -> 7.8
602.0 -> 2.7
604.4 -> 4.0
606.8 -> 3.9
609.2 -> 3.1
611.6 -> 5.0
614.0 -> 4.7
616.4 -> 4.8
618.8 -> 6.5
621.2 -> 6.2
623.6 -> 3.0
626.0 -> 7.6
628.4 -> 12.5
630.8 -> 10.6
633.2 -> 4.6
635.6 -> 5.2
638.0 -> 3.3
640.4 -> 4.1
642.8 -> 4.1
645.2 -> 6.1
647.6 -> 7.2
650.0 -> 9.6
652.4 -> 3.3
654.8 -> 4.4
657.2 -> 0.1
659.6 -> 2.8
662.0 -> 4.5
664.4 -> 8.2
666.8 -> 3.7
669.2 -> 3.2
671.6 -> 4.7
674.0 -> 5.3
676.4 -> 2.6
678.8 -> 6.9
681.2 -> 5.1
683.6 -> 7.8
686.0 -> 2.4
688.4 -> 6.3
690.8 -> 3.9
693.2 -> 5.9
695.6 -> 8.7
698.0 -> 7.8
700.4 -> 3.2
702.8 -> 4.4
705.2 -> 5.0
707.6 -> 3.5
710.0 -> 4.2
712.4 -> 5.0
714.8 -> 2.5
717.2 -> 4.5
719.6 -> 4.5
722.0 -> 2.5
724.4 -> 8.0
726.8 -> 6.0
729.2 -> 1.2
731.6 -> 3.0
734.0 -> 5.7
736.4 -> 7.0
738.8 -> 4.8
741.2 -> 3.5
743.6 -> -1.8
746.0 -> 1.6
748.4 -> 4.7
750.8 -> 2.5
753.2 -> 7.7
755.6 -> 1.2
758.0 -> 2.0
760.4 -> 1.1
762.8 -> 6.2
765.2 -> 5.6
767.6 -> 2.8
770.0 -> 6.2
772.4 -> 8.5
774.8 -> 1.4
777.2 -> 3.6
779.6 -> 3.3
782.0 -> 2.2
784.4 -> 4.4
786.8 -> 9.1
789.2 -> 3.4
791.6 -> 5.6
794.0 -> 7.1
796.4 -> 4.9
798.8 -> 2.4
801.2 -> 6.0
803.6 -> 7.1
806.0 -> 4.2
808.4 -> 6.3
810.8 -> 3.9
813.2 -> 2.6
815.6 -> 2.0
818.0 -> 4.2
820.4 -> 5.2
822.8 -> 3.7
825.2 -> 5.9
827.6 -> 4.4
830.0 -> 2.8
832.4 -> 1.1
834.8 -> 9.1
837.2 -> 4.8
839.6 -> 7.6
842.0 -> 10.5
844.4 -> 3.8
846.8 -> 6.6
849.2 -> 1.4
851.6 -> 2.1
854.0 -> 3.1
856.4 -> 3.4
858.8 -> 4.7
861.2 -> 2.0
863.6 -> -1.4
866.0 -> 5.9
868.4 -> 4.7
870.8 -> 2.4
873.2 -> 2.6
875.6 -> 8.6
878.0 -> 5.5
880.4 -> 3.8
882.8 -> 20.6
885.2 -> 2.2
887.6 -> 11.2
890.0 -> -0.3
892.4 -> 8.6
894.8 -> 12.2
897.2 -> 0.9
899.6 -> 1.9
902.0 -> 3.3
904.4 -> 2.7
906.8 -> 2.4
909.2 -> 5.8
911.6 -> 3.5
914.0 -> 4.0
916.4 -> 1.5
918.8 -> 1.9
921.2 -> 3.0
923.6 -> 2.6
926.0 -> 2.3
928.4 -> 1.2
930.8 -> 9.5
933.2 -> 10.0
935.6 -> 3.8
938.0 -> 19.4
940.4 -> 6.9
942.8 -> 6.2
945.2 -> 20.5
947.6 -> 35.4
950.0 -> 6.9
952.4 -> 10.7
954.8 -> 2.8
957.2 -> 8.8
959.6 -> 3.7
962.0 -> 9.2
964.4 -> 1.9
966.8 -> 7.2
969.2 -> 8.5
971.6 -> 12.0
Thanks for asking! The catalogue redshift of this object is 1.54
